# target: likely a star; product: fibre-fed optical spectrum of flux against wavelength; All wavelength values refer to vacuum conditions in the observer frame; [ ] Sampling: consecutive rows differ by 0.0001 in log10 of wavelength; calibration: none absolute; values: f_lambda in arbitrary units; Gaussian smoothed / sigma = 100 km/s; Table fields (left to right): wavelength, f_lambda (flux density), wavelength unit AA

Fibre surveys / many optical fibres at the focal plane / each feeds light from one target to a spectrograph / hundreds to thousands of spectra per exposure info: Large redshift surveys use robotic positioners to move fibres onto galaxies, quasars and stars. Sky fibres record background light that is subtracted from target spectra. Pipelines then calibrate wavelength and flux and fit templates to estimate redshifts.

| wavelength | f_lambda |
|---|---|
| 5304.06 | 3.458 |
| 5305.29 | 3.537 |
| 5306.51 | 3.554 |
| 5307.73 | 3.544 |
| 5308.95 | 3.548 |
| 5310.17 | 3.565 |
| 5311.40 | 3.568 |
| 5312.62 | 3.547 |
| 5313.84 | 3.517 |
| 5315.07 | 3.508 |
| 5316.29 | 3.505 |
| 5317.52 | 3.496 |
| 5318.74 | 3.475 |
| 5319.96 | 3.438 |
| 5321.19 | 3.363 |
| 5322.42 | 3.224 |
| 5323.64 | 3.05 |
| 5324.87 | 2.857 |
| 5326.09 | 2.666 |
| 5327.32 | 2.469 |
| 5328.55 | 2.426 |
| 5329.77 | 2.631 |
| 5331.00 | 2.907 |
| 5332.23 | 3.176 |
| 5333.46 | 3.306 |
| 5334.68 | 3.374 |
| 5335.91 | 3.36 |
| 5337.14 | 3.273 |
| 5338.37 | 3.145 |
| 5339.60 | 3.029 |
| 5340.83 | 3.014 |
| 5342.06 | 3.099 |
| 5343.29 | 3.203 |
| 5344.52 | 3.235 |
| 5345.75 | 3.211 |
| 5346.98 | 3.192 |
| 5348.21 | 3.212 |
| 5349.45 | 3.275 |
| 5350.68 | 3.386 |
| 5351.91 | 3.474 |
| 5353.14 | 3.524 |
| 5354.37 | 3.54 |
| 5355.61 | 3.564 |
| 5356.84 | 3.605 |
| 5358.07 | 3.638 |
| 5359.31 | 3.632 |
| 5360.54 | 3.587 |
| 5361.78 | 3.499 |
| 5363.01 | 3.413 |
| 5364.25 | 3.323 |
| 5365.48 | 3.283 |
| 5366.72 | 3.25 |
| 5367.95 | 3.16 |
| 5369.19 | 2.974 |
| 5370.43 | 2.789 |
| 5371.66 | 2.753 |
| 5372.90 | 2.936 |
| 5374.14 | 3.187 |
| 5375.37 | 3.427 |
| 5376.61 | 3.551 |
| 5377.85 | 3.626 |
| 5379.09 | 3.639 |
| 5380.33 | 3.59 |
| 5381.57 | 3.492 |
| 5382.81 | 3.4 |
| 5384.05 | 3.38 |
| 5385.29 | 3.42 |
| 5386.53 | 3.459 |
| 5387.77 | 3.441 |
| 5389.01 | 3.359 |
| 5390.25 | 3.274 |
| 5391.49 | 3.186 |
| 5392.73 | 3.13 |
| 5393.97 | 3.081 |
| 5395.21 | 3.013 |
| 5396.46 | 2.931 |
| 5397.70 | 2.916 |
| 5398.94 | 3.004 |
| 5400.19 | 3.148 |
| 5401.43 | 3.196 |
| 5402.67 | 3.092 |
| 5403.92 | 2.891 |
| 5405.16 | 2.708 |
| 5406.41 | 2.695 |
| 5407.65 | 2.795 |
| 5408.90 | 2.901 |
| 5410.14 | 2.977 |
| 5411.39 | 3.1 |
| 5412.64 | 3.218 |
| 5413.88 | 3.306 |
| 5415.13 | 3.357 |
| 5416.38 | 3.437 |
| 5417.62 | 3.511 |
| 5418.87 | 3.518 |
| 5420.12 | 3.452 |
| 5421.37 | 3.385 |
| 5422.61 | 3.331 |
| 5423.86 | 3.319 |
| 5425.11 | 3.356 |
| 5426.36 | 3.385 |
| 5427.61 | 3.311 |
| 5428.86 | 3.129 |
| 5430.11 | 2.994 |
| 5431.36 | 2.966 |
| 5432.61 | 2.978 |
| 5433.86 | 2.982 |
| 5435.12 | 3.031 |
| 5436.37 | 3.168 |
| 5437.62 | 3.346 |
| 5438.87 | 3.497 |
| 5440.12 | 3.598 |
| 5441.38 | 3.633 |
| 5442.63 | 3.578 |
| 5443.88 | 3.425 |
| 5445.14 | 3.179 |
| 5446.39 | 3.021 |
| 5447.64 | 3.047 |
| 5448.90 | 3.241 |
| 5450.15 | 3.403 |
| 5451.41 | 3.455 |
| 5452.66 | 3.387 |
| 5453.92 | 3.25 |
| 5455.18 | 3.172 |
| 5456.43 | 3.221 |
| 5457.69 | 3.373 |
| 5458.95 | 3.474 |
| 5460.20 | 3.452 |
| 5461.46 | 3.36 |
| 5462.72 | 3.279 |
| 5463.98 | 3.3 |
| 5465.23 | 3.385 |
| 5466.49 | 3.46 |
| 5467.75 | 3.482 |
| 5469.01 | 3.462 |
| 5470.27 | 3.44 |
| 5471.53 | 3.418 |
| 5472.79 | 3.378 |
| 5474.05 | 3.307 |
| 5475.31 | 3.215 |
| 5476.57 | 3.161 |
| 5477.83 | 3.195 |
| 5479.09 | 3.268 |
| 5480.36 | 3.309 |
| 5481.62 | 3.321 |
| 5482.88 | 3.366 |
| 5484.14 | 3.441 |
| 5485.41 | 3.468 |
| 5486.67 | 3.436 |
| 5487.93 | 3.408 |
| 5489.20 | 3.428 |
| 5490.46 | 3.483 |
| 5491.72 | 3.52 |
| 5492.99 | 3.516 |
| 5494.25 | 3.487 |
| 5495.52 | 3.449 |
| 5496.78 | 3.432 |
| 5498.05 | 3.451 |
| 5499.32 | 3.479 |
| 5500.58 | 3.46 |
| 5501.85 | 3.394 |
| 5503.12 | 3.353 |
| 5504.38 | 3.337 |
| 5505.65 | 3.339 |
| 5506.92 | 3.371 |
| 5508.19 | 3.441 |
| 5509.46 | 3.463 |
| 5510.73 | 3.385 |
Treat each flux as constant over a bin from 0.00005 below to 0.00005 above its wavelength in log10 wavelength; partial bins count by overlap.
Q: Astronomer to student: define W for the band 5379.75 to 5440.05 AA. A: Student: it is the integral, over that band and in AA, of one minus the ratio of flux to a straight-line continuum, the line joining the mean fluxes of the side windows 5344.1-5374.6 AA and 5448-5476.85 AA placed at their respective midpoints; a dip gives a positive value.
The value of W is 2.3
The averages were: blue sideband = 3.31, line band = 3.2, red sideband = 3.35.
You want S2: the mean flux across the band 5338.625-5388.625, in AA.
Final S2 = 3.33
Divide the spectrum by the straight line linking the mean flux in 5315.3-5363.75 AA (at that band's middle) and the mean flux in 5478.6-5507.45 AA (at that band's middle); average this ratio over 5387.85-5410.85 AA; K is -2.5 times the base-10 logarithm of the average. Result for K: 0.10 mag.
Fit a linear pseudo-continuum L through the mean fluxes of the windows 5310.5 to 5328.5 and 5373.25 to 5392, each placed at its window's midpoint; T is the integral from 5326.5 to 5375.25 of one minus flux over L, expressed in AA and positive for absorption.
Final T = 1.8 AA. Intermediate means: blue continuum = 3.24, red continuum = 3.42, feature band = 3.21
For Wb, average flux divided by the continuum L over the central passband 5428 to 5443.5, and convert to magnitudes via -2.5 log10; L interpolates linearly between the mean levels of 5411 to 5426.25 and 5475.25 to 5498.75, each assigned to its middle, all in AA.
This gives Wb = 0.041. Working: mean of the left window 3.36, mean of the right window 3.39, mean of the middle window 3.25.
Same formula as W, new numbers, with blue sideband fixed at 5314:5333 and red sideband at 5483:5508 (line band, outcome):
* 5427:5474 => 0.5 AA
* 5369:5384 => -0.5 AA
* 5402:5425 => 0.7 AA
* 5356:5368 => -1.1 AA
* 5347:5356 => -0.7 AA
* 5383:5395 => -0.3 AA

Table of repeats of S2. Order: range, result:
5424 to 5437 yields 3.14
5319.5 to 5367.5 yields 3.23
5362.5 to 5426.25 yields 3.22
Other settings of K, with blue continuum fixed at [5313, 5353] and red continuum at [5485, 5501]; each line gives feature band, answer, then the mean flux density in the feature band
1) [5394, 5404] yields 0.09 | 3.03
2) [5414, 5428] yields -0.02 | 3.39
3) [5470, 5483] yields 0.04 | 3.3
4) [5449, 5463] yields 0.02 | 3.35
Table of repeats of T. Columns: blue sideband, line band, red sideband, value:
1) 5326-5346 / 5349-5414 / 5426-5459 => -2.4 AA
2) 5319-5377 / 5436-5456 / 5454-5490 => -0.1 AA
